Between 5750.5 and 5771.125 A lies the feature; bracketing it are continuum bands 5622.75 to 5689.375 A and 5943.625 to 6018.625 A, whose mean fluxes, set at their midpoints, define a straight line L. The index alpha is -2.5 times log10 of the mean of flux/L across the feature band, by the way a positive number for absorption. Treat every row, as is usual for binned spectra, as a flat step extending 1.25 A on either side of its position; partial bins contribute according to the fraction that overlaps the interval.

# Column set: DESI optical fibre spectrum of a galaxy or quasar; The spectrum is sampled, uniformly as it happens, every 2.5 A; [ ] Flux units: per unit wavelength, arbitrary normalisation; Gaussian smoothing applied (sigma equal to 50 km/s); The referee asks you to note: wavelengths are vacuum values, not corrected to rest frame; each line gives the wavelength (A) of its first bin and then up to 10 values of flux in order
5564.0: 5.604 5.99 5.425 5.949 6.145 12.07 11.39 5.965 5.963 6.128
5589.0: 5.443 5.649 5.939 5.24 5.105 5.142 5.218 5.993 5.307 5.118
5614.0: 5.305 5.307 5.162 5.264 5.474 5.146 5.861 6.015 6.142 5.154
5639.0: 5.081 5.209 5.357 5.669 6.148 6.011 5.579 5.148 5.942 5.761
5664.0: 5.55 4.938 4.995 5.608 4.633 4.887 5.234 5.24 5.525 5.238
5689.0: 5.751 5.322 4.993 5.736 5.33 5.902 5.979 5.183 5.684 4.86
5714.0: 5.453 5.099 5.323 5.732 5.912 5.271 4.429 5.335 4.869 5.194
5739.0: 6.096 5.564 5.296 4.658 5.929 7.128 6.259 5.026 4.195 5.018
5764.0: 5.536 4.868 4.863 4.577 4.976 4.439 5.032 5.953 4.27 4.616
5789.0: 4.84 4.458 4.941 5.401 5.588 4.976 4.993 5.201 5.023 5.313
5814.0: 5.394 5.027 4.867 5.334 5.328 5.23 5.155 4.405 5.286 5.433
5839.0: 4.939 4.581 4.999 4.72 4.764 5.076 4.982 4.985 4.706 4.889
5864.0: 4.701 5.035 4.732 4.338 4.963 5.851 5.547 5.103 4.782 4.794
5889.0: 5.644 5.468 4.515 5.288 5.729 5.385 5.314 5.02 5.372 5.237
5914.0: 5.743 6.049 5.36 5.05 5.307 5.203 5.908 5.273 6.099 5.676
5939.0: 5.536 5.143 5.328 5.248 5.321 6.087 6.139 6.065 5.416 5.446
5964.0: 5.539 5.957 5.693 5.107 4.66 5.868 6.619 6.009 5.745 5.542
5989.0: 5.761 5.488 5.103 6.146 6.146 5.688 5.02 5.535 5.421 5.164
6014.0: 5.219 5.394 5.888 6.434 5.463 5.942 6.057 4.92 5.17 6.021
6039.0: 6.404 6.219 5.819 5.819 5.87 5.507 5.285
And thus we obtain 0.04 mag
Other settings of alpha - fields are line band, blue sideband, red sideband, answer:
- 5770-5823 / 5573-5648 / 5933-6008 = 0.15 mag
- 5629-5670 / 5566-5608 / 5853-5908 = 0.10 mag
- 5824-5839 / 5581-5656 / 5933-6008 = 0.10 mag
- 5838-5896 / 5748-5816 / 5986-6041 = 0.08 mag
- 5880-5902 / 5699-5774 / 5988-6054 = 0.07 mag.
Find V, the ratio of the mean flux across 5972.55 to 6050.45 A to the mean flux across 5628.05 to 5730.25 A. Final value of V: 1.0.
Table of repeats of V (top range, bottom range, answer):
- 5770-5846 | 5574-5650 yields 0.85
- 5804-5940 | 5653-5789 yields 0.98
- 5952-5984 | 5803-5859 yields 1.14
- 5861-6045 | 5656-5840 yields 1.05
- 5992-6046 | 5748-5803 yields 1.11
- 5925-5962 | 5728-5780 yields 1.07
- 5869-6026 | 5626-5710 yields 1.00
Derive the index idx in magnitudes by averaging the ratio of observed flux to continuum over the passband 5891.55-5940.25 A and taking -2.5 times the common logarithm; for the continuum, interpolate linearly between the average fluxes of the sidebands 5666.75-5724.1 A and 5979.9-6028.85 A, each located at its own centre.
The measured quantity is 0.03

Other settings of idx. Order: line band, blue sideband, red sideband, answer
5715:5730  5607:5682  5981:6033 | 0.03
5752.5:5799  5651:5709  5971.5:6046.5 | 0.10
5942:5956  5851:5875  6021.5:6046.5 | -0.06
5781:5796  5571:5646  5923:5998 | 0.20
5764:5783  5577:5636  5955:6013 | 0.16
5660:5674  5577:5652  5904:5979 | 0.09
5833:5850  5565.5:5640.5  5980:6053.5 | 0.17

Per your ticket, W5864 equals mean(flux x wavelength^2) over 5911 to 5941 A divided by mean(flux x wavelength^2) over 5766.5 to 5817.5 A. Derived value 1.16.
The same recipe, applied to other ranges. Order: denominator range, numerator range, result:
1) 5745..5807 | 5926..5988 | 1.17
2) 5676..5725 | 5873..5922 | 1.05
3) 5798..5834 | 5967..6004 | 1.17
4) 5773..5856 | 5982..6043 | 1.21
